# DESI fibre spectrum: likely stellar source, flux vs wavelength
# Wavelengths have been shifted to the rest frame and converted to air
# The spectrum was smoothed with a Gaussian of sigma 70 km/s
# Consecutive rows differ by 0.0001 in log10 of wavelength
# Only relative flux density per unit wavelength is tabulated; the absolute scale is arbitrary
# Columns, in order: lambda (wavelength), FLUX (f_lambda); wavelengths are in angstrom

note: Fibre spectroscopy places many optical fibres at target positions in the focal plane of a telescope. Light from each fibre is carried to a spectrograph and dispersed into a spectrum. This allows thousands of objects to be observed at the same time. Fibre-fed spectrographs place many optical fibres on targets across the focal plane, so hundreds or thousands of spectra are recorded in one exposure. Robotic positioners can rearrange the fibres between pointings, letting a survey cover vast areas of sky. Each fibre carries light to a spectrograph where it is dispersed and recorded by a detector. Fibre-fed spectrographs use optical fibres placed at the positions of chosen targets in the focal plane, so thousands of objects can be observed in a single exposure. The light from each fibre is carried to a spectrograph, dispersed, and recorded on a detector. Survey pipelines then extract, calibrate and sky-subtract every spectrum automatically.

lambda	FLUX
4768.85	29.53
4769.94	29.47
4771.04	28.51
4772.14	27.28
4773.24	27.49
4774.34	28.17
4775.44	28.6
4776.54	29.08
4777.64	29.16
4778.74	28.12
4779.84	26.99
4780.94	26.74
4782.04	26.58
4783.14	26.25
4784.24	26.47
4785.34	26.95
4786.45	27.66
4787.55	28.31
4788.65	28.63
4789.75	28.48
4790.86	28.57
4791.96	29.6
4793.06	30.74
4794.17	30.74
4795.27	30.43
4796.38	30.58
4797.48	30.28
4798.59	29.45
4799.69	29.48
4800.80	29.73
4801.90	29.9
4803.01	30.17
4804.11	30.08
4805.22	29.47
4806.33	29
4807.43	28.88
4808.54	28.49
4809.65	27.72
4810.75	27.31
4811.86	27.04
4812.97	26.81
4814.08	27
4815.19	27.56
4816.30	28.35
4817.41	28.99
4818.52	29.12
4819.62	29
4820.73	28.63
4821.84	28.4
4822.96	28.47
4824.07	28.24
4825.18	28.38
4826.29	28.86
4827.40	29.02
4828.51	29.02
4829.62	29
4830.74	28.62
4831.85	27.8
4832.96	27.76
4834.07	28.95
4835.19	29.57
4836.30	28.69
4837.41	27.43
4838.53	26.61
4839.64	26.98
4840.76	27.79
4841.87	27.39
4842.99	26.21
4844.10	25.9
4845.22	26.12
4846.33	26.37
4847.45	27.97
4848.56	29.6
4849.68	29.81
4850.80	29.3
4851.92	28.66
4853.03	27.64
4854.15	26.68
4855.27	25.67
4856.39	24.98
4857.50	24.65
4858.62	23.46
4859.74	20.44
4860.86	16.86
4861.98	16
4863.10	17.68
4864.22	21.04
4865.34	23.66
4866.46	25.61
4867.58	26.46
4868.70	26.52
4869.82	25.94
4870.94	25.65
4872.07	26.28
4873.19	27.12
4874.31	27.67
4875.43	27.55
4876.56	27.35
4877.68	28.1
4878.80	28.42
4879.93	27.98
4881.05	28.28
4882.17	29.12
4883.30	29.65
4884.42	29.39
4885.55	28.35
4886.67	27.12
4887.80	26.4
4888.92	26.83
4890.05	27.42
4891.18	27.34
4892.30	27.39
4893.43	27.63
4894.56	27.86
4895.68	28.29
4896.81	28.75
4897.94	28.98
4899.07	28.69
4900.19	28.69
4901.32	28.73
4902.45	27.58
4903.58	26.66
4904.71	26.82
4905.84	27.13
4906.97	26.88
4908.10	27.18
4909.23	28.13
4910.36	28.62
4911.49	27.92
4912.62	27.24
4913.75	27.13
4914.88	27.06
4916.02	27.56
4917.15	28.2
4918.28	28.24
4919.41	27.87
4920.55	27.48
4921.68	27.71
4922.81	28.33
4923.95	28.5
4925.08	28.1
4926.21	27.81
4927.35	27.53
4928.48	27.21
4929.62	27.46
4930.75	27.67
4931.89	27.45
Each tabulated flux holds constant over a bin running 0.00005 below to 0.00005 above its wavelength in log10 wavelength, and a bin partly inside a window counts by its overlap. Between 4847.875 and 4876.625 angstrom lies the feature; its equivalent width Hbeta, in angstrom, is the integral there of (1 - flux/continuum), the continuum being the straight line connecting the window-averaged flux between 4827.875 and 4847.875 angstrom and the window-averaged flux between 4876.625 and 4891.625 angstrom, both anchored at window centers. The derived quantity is 2.88 angstrom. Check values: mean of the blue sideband 27.7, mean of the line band 25.1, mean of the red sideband 28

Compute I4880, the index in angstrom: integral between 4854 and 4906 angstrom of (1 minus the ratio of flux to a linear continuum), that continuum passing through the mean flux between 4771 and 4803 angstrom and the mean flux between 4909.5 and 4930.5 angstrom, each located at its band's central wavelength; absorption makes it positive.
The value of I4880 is 3.3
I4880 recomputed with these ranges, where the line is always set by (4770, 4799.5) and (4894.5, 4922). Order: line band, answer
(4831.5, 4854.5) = 0.3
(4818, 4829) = -0.2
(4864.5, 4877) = 0.8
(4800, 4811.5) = -0.3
